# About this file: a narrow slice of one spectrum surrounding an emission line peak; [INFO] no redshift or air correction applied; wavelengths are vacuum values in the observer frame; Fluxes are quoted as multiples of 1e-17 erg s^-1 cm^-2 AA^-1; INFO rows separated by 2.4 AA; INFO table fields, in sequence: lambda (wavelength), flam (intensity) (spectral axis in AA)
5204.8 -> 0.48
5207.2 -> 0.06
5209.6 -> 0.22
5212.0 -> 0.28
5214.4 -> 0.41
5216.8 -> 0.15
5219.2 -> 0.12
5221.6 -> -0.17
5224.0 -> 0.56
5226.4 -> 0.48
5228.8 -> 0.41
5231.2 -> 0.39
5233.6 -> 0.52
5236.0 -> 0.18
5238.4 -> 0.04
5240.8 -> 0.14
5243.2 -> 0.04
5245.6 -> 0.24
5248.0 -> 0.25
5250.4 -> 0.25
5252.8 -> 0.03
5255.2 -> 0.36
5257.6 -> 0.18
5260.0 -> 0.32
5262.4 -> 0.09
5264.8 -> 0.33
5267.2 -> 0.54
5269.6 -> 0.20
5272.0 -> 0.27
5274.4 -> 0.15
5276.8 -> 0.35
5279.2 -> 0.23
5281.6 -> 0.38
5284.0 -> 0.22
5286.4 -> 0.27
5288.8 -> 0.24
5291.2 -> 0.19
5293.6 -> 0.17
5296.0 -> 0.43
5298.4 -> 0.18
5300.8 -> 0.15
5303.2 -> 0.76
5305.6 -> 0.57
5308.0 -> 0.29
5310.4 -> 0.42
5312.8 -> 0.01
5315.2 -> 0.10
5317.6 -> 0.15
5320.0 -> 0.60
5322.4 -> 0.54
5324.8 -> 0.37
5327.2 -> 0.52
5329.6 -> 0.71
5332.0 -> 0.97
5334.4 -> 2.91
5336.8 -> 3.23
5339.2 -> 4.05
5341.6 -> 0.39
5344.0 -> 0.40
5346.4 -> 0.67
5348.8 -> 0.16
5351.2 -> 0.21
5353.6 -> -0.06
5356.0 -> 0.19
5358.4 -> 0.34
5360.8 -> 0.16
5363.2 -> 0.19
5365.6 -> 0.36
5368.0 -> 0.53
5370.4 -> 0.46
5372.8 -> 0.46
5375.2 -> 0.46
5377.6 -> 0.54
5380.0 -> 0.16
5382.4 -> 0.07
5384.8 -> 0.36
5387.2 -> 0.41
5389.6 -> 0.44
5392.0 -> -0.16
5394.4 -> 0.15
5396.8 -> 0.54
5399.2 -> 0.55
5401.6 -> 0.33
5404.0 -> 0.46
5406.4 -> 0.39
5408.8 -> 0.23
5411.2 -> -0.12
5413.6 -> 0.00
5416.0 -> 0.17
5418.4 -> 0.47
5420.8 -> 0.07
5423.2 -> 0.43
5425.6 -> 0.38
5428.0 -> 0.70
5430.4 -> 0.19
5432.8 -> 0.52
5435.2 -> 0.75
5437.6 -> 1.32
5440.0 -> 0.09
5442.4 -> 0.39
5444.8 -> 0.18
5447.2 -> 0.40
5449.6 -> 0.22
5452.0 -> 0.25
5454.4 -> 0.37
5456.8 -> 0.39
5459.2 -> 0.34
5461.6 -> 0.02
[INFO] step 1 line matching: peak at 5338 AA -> [O II]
